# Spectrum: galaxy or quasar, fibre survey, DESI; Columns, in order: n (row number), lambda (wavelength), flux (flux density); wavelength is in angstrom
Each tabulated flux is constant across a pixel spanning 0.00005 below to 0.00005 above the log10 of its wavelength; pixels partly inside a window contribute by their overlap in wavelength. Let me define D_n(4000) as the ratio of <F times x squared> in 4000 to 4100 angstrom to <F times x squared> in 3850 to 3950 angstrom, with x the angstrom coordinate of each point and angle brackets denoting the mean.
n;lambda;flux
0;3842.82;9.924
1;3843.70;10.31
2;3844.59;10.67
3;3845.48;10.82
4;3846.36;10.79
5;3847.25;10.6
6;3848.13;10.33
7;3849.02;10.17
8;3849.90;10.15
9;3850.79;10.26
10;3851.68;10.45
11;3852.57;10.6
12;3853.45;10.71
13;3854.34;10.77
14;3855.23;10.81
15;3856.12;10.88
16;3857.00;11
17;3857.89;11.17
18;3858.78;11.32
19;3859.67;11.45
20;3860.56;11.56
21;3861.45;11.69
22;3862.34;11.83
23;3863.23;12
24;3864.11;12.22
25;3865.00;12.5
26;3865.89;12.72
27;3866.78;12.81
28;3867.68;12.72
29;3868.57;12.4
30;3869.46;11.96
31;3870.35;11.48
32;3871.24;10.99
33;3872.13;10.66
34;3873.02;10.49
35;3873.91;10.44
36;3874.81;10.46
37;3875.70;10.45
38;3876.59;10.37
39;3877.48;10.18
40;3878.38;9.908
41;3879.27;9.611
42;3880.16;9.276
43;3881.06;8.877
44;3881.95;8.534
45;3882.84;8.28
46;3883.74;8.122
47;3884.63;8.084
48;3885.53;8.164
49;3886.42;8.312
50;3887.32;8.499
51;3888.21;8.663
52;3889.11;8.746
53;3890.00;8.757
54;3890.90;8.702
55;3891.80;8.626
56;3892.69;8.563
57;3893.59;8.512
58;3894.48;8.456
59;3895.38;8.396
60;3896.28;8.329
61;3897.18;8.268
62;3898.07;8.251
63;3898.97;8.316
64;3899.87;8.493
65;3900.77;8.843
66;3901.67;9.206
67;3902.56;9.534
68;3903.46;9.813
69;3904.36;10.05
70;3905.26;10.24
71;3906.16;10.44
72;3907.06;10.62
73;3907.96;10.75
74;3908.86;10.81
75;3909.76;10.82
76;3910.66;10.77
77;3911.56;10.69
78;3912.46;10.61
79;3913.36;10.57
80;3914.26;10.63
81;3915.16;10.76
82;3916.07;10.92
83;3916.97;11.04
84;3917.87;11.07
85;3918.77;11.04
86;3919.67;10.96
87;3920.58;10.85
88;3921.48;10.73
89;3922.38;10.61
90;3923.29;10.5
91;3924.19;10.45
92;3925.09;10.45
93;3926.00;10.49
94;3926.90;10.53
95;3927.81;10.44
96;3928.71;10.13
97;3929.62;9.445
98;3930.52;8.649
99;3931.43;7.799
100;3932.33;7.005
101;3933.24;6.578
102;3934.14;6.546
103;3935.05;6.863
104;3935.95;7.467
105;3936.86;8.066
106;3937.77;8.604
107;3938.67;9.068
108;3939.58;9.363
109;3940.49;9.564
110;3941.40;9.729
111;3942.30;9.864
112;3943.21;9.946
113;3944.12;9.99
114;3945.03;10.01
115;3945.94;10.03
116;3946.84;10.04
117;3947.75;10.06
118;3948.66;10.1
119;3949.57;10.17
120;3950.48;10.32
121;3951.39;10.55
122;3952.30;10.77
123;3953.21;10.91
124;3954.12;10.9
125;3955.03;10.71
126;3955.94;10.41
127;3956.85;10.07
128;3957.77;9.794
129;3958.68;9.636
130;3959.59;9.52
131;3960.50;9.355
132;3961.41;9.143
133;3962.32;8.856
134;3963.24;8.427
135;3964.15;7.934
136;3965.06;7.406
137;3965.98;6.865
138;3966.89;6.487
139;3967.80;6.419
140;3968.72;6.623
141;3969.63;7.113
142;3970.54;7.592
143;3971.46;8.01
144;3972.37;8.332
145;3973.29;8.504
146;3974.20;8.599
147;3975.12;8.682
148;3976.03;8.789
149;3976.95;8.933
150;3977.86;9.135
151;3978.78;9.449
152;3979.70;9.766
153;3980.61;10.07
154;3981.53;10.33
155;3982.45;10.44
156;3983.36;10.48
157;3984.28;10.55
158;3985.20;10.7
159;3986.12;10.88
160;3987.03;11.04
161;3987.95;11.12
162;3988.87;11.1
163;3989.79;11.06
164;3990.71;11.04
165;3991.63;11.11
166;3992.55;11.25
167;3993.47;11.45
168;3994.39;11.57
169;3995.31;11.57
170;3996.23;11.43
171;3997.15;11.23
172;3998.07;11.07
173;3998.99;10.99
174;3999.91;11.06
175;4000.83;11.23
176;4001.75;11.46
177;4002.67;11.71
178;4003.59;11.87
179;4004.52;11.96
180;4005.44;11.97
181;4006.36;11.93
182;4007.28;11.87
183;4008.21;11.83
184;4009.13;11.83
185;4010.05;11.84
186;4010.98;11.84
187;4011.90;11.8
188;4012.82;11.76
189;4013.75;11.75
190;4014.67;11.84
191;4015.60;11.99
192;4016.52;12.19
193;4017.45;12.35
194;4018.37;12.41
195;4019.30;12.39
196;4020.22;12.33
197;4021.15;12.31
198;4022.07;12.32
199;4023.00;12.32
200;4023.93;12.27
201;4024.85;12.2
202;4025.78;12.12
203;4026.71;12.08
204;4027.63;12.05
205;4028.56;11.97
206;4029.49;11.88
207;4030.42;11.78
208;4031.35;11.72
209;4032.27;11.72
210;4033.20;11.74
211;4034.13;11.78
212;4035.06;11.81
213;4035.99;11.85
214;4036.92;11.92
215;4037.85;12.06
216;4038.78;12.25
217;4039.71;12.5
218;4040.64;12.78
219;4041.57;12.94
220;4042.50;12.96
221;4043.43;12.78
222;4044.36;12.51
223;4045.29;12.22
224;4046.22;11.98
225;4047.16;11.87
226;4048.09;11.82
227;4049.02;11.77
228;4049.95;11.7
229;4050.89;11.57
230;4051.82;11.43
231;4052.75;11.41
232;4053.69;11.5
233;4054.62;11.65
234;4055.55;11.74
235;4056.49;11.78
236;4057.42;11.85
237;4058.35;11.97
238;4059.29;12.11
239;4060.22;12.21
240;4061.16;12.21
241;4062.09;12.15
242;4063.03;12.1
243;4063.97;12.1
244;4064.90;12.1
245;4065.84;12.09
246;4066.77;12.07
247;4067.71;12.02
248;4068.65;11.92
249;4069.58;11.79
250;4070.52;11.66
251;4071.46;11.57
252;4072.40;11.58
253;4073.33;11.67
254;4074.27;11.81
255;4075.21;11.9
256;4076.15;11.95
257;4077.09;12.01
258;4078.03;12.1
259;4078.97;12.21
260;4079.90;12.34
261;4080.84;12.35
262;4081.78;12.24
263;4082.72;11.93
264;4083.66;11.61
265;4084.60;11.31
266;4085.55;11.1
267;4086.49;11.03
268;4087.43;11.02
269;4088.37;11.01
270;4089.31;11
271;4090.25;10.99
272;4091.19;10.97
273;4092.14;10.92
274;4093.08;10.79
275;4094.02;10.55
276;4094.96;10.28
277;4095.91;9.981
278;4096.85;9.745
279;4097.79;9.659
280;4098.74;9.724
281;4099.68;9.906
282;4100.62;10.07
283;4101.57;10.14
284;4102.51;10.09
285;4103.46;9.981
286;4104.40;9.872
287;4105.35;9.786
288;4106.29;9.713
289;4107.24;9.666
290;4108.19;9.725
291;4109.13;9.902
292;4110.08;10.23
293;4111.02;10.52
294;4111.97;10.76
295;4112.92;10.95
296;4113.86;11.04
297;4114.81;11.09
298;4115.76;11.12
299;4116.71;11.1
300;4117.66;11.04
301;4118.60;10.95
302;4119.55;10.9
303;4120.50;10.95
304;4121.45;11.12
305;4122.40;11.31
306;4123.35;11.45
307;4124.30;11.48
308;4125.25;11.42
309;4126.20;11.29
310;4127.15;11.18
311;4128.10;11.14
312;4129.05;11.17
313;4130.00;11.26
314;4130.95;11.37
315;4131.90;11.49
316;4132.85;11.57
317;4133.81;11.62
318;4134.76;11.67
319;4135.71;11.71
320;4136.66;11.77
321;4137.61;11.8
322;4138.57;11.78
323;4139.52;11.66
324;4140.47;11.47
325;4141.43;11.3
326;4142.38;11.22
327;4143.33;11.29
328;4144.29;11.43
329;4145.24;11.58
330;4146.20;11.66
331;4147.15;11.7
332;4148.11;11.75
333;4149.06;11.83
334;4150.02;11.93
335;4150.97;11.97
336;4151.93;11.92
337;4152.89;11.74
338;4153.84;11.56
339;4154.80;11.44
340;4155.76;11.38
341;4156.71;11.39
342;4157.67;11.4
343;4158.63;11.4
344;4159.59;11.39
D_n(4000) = 1.28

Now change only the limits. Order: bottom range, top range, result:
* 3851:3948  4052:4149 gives 1.25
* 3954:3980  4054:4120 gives 1.37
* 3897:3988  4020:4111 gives 1.28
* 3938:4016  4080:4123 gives 1.12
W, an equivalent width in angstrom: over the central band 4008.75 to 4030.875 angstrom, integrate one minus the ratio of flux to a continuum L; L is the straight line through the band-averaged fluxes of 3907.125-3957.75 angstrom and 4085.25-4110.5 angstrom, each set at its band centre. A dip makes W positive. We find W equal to -4.3 angstrom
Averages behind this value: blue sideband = 9.93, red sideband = 10.3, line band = 12.1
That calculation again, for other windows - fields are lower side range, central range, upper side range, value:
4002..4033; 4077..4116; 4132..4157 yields 3.43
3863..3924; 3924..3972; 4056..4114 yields 5.93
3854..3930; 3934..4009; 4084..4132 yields 3.72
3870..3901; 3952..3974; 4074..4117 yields 2.29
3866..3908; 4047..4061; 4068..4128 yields -1.42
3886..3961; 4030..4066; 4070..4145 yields -4.77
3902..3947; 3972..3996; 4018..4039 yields 1.87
